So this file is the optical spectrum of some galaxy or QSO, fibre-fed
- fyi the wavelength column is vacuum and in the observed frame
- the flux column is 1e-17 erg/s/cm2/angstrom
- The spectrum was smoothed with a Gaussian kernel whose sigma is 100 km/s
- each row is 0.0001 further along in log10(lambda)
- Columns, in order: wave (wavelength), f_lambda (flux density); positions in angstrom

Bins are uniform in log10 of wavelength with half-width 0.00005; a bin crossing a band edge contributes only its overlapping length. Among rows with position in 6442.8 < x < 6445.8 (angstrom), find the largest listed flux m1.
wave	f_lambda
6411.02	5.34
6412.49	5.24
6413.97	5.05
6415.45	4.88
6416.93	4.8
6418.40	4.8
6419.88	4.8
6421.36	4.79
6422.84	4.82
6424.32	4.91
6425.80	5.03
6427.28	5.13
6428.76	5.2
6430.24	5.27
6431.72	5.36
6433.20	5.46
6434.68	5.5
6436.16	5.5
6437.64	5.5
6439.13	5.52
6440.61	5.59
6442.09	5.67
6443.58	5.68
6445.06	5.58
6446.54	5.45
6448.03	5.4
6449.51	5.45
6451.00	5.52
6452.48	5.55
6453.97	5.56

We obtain 5.68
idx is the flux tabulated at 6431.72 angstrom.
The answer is 5.36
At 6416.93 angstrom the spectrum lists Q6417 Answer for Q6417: 4.8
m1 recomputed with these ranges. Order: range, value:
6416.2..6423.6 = 4.82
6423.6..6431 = 5.27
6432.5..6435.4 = 5.5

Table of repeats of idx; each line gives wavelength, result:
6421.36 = 4.79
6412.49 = 5.24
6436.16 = 5.5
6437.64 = 5.5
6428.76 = 5.2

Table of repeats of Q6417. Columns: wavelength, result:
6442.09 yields 5.67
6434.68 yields 5.5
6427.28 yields 5.13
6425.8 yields 5.03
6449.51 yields 5.45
